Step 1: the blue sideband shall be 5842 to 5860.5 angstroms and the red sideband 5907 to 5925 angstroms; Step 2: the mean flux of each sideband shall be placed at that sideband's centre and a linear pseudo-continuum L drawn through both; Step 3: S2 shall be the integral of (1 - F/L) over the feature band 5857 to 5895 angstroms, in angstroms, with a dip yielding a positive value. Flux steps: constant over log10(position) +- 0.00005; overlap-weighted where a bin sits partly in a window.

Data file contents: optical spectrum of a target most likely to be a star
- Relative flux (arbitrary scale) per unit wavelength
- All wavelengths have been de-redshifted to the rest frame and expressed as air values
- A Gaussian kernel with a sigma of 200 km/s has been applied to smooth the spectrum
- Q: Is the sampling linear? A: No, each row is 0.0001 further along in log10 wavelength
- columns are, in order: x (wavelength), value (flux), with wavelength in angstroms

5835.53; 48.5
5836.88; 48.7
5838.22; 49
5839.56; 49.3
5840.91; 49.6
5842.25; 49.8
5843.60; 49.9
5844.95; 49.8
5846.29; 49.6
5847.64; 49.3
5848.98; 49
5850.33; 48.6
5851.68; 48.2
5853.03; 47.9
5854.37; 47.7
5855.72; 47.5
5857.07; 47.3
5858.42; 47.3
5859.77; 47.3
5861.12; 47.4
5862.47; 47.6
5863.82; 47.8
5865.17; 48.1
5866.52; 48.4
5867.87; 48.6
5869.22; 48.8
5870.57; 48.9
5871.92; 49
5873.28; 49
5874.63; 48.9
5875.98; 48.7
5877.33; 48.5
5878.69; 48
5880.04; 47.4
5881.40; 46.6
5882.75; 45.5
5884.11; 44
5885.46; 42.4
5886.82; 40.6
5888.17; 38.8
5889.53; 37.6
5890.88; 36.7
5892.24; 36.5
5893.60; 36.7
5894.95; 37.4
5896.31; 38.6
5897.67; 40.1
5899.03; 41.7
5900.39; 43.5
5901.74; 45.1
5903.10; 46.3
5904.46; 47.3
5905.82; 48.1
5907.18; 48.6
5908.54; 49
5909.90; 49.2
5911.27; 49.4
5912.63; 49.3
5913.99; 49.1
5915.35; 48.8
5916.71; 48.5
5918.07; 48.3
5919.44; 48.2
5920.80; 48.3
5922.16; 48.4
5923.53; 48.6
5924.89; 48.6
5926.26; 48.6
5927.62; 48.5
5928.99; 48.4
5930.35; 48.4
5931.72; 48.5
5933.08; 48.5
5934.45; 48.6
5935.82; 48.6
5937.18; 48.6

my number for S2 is 2.6 angstroms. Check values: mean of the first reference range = 48.5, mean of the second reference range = 48.7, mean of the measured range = 45.3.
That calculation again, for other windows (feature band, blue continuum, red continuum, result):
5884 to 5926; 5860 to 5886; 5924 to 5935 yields 3.0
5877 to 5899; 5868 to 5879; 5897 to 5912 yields 2.8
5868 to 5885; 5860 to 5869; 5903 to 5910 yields 0.1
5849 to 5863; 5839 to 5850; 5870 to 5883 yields 0.4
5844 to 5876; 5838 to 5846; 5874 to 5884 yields 0.1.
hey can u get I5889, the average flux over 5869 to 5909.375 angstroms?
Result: 44.2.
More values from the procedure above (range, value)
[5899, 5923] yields 47.8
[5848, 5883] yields 48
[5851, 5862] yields 47.6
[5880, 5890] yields 42.7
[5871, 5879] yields 48.7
